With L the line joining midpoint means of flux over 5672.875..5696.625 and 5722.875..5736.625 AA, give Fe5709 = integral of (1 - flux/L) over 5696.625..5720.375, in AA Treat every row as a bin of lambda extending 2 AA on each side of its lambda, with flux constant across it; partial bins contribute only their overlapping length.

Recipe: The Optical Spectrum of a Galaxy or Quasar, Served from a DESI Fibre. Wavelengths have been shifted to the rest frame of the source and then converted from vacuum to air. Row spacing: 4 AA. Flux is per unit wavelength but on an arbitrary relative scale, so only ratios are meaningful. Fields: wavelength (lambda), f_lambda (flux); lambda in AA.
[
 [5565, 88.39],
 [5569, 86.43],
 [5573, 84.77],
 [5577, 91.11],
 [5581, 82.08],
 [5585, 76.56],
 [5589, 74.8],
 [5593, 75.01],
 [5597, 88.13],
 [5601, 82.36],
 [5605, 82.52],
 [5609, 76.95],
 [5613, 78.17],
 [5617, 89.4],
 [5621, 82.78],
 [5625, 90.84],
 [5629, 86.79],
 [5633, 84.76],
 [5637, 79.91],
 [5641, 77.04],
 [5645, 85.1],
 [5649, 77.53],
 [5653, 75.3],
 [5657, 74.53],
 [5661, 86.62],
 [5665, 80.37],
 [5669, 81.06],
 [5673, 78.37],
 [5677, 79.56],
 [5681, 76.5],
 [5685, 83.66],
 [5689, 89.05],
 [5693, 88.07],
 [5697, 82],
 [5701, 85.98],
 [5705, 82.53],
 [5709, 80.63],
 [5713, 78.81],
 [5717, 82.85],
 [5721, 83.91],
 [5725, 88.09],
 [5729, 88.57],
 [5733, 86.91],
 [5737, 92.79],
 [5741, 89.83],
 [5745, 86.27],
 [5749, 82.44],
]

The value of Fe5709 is 1.0 AA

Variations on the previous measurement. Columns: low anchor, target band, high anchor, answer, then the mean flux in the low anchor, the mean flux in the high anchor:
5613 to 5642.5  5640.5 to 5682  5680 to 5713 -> 2.2 AA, 84.2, 83.5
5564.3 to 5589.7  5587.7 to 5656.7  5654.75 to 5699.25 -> 1.1 AA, 83.6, 81.8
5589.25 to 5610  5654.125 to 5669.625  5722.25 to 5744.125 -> 0.8 AA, 80.7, 88.9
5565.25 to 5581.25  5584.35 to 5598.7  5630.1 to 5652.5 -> 1.1 AA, 86.8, 80.7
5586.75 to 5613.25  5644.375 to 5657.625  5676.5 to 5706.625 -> 0.7 AA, 79.8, 83.6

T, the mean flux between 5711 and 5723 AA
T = 81.9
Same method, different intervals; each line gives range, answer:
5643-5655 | 79.3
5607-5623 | 81.8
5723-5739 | 89.1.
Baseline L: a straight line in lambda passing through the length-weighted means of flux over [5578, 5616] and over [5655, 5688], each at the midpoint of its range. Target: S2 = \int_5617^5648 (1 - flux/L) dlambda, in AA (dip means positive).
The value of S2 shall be -1.5 AA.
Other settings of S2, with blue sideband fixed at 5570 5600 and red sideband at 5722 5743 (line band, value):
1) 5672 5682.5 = 0.99 AA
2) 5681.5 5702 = 0.47 AA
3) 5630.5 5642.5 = 0.49 AA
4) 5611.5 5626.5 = -0.32 AA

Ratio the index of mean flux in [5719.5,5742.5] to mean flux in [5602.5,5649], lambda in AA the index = 1.1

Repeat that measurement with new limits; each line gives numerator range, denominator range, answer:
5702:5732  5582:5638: 1.02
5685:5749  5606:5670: 1.05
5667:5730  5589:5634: 1.00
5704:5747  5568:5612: 1.05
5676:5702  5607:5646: 1.01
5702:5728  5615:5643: 0.98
